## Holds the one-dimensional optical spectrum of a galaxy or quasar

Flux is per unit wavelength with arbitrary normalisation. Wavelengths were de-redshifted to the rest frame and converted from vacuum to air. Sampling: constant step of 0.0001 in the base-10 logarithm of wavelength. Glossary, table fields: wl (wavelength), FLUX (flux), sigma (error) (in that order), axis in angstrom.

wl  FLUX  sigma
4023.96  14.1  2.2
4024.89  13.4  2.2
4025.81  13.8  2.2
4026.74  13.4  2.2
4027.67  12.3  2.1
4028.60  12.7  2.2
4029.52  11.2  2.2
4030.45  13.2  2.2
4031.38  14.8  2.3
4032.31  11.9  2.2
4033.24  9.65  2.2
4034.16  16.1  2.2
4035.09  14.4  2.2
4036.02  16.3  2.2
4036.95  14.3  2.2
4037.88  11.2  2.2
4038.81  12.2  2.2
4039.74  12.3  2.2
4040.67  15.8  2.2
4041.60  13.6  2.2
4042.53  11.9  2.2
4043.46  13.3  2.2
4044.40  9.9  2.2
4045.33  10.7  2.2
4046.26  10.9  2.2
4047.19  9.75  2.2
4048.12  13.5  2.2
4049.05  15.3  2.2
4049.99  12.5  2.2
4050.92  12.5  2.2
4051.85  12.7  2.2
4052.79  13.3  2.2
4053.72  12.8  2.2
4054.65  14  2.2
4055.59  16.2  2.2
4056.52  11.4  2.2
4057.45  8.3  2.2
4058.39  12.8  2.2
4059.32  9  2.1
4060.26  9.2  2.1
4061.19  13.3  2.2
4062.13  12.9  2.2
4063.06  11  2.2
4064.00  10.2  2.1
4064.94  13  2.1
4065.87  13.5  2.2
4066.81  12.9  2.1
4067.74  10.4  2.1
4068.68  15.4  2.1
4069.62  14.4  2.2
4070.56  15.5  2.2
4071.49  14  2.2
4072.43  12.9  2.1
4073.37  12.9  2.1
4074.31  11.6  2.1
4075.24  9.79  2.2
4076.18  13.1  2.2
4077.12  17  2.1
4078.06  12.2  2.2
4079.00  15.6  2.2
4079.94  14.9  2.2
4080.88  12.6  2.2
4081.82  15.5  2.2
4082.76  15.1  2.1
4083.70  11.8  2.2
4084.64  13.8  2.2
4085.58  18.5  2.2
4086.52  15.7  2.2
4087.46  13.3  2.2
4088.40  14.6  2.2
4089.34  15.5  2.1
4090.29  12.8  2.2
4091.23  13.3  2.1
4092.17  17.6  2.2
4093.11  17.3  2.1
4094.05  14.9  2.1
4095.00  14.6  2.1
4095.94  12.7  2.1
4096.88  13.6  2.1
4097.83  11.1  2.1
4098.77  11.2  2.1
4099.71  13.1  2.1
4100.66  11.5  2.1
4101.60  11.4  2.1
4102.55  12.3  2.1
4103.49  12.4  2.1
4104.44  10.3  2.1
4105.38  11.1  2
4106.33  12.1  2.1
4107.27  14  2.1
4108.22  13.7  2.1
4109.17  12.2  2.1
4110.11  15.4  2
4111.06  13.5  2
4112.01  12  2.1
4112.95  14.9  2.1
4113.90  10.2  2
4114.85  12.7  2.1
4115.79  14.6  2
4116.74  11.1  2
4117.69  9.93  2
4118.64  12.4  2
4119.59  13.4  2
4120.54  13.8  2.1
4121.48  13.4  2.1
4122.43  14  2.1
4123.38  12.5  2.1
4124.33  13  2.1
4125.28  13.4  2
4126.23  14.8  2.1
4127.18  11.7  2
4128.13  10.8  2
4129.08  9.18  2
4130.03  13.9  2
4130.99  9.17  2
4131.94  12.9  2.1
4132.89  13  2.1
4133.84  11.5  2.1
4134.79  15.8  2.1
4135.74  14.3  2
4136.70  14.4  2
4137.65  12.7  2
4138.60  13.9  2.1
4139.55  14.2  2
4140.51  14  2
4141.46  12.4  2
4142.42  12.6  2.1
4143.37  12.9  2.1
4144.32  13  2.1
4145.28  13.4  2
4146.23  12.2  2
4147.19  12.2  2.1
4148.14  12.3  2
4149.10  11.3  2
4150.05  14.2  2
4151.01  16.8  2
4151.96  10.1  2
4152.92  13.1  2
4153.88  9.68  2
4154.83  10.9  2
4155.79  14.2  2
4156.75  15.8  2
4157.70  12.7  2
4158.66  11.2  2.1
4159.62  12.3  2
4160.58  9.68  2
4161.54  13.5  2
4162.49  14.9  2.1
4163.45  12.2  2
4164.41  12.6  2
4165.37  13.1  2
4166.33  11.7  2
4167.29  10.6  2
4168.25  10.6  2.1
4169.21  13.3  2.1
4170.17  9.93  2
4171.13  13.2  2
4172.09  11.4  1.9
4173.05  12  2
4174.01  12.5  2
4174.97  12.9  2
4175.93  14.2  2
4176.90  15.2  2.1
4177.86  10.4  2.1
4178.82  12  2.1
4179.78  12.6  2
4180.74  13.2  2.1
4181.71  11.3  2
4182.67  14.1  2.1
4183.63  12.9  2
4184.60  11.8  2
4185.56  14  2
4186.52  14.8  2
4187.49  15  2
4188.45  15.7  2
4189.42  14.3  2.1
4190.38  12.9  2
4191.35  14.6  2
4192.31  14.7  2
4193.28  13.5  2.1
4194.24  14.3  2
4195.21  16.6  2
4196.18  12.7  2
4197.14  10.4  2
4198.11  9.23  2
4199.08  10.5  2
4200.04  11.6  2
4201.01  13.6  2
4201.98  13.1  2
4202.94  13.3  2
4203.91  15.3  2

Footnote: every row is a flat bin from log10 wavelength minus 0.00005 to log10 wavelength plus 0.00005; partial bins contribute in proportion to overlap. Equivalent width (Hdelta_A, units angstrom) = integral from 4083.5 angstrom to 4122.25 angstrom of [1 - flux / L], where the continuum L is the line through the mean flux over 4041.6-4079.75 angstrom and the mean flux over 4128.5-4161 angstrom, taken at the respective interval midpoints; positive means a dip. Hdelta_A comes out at -2.0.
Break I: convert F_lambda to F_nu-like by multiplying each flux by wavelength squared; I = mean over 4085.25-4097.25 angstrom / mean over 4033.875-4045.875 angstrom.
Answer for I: 1.16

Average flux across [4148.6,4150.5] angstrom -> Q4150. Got 12.7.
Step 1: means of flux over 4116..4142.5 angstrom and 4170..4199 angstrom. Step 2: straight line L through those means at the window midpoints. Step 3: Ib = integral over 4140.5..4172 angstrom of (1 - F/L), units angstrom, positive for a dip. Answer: 1.1 angstrom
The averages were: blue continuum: 12.8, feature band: 12.5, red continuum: 13.1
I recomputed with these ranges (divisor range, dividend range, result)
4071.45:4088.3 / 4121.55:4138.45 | 0.94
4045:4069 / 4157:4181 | 1.07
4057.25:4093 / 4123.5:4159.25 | 0.99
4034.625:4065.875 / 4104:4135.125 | 1.05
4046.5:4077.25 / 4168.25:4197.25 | 1.11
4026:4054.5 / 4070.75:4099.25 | 1.12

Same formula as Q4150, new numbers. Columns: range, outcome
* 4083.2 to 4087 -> 15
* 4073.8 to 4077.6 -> 12.9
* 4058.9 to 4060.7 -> 9.07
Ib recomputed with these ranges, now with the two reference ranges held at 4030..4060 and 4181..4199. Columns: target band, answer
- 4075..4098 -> -2.6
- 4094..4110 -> 0.6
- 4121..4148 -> 0.5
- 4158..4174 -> 1.5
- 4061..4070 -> 0.1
